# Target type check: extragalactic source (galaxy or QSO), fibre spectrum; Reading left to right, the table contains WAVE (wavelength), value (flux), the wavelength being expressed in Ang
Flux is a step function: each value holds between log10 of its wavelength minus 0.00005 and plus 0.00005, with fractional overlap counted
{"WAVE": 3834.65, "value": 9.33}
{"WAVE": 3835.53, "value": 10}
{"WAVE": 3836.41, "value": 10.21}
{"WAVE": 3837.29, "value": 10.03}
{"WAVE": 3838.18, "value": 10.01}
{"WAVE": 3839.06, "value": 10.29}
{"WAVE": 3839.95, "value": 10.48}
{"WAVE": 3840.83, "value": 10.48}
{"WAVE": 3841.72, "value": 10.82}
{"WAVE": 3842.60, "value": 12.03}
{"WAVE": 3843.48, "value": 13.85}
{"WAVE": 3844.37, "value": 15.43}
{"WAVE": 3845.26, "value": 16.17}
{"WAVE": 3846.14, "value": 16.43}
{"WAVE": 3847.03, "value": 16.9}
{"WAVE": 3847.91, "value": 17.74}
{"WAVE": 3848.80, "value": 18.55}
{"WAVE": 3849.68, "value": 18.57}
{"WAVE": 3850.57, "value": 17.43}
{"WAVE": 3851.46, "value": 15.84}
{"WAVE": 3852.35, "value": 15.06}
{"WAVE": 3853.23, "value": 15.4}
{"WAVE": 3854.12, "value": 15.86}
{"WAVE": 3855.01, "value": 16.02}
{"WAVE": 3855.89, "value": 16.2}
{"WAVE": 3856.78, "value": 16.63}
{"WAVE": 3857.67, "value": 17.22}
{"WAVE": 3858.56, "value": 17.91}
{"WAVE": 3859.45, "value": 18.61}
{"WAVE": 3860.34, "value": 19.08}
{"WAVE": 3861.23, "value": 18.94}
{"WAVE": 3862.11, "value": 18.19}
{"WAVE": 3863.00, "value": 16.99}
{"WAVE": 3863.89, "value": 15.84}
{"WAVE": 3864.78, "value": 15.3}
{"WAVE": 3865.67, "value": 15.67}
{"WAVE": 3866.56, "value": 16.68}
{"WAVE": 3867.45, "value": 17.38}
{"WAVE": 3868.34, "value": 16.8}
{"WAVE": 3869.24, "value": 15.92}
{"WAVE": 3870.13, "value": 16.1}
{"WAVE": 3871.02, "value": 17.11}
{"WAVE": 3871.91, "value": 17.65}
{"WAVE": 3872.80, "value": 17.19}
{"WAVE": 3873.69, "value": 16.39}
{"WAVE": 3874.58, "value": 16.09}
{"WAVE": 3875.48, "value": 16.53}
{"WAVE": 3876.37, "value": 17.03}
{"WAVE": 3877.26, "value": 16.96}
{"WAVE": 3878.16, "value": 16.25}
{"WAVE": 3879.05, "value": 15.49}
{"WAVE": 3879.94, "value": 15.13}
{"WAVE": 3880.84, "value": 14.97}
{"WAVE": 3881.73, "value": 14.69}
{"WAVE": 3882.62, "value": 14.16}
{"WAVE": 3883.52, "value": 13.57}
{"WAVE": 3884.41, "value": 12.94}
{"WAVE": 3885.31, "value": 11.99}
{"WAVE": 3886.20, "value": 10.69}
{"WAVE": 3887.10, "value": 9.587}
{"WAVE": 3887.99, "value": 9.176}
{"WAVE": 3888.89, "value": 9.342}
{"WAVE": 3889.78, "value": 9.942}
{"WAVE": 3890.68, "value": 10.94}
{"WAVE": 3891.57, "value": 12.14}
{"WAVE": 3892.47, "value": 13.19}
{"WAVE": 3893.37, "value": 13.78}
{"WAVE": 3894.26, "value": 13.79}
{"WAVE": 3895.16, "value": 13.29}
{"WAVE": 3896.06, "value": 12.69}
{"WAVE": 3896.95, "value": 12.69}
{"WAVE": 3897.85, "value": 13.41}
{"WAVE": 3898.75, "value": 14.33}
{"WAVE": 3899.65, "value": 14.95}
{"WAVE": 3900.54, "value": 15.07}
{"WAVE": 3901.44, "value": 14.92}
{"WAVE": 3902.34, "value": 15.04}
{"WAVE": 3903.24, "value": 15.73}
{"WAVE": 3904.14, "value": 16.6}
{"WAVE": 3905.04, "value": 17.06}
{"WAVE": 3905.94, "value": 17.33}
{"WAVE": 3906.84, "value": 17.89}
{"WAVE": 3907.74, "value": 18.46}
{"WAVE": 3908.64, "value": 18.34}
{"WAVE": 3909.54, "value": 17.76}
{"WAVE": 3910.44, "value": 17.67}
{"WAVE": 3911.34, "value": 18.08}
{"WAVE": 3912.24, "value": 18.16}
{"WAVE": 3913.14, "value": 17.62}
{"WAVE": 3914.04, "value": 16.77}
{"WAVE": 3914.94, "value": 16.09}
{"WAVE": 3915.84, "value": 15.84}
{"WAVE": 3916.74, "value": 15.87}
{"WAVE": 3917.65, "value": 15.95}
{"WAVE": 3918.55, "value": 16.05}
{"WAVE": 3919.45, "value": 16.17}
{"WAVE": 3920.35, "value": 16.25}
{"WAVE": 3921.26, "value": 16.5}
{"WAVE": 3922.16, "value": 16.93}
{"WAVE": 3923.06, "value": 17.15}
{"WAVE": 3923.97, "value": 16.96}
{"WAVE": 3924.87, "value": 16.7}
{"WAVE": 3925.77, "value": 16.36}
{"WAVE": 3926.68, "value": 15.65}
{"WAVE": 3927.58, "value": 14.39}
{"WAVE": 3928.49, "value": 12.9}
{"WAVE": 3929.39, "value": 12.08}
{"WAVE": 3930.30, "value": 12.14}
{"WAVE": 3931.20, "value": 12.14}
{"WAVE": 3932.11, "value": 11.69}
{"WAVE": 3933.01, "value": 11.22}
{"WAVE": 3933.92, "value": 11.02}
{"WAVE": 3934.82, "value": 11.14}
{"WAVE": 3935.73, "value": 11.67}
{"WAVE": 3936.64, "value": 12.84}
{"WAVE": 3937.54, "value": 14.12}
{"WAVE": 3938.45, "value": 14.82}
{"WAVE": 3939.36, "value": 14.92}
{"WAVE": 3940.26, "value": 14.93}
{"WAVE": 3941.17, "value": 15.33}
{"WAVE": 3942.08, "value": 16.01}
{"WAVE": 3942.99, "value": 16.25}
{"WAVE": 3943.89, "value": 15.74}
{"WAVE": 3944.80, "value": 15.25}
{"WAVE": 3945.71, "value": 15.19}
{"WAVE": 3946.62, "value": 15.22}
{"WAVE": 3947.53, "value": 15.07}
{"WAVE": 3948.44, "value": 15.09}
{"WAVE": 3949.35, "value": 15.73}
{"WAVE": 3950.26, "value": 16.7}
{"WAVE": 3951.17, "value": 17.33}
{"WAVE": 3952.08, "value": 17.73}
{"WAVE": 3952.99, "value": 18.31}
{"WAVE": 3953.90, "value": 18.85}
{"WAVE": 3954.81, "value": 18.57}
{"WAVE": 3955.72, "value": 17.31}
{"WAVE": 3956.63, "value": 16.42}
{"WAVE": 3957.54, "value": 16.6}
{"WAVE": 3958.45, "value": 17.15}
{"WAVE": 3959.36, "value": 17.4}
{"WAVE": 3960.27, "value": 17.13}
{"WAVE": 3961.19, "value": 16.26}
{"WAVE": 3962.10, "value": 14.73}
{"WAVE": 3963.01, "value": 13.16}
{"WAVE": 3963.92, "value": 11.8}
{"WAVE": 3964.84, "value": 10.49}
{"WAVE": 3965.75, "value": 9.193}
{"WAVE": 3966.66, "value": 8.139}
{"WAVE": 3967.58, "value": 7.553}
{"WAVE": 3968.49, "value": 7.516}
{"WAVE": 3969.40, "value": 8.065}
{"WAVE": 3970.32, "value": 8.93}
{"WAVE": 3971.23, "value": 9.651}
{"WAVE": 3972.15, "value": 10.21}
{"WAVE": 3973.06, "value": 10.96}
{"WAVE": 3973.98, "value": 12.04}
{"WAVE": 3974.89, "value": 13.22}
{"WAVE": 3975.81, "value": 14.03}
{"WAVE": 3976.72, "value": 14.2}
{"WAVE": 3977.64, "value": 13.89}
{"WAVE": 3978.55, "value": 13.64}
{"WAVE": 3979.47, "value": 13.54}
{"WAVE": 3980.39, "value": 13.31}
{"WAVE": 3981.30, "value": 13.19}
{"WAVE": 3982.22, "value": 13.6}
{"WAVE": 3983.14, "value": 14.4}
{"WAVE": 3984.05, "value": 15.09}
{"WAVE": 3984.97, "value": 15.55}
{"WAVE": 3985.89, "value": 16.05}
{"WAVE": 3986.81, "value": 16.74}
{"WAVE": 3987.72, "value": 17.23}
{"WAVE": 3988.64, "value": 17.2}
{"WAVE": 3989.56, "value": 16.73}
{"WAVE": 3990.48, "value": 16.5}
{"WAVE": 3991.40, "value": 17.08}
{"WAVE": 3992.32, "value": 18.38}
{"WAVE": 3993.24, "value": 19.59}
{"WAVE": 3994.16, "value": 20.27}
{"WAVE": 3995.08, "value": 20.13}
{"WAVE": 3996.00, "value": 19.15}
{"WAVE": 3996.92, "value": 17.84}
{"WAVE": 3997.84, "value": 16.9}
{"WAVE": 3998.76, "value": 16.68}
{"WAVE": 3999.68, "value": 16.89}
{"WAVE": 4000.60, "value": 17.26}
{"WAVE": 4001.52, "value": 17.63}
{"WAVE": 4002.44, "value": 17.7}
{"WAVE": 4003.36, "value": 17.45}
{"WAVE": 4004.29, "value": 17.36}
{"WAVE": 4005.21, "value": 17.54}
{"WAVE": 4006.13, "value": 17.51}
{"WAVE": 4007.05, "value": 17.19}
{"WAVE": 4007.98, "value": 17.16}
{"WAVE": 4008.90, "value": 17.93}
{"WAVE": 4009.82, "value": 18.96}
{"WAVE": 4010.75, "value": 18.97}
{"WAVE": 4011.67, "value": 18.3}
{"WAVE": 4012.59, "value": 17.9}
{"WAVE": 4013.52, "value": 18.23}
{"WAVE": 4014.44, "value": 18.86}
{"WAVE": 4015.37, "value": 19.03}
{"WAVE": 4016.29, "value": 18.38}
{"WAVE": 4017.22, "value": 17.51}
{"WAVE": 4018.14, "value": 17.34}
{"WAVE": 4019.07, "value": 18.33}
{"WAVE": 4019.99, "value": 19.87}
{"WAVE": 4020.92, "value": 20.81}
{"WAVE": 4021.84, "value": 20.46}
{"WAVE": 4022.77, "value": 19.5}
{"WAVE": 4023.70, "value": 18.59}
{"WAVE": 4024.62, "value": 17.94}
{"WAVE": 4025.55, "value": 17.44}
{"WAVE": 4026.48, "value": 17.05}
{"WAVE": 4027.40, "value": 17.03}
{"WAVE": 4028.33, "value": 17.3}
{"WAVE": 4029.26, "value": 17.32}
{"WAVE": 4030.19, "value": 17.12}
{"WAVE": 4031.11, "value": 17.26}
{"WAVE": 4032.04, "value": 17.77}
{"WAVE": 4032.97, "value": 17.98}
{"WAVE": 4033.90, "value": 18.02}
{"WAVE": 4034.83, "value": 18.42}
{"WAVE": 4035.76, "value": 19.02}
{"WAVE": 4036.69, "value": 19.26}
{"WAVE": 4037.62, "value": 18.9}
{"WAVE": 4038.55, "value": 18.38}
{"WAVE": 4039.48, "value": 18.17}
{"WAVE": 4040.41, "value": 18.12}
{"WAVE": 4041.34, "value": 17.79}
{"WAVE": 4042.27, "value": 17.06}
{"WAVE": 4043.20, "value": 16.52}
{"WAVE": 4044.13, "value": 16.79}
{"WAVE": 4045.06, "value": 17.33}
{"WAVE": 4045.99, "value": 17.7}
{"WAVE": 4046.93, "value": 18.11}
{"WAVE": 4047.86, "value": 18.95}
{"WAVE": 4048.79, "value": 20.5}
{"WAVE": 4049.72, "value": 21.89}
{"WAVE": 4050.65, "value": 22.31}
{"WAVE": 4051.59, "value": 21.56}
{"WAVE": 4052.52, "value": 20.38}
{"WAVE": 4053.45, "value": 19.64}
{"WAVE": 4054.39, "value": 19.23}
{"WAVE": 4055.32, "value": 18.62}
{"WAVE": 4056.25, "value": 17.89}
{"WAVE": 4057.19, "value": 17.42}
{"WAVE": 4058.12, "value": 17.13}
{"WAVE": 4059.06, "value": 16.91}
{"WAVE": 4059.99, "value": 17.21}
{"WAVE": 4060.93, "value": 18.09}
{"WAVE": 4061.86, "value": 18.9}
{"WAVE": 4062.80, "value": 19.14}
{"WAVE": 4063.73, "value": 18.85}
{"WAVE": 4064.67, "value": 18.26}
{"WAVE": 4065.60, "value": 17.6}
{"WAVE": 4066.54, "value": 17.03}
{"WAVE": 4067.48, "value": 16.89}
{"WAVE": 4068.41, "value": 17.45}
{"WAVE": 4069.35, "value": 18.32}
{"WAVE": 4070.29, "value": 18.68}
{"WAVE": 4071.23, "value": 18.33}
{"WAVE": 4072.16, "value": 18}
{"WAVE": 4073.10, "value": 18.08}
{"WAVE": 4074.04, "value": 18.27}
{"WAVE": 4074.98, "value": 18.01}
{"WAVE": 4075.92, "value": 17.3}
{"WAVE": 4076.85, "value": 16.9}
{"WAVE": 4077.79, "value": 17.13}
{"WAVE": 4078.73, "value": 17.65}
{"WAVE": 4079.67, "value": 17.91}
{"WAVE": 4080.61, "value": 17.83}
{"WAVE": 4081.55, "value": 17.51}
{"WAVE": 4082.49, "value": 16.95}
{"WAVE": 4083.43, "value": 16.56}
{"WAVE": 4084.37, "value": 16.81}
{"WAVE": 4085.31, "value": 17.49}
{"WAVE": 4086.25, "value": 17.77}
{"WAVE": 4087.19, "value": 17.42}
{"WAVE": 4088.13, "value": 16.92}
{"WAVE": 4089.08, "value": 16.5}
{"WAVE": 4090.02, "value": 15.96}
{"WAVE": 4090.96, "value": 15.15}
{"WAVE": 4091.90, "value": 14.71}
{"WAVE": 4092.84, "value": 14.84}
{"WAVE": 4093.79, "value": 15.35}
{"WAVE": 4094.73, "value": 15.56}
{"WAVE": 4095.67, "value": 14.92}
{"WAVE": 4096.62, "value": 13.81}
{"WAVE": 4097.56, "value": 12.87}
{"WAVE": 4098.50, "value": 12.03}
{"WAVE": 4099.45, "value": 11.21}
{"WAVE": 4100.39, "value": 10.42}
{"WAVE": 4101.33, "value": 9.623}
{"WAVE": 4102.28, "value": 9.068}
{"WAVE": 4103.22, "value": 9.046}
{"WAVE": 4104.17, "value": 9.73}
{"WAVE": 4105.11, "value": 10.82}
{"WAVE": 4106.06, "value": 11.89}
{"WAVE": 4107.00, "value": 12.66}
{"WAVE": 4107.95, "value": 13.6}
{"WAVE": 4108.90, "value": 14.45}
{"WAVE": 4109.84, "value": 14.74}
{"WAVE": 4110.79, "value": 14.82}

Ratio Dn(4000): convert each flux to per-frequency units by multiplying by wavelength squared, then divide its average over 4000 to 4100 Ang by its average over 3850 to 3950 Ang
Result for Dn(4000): 1.25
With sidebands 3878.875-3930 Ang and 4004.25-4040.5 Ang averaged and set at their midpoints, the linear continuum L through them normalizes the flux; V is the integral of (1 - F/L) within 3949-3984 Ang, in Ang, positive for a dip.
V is 6.1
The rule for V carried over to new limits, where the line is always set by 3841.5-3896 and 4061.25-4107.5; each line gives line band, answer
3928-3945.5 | 2.2 Ang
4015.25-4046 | -4.9 Ang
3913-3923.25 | -0.7 Ang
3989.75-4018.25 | -4.5 Ang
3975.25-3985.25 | 1.0 Ang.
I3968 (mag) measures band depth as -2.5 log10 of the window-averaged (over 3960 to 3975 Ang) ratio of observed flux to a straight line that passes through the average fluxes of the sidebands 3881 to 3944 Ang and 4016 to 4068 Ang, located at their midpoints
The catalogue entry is 0.42 mag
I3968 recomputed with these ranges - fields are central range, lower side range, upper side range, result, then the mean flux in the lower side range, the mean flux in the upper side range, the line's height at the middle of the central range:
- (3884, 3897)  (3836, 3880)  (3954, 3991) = 0.28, 15.7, 13.7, 15.2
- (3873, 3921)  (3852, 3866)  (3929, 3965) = 0.07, 16.8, 14.9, 16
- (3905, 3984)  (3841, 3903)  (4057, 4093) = 0.09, 15.1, 17.4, 15.9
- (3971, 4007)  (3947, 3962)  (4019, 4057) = 0.11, 16.9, 18.6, 17.6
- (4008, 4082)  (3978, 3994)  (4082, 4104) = -0.21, 15.8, 14.3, 15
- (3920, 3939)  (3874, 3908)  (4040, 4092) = 0.07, 14.1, 17.9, 15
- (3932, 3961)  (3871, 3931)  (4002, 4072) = 0.05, 15.1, 18.3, 16.1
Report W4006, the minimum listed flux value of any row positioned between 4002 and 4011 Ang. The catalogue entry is 17.16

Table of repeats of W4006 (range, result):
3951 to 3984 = 7.516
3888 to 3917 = 9.342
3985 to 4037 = 16.05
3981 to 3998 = 13.19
